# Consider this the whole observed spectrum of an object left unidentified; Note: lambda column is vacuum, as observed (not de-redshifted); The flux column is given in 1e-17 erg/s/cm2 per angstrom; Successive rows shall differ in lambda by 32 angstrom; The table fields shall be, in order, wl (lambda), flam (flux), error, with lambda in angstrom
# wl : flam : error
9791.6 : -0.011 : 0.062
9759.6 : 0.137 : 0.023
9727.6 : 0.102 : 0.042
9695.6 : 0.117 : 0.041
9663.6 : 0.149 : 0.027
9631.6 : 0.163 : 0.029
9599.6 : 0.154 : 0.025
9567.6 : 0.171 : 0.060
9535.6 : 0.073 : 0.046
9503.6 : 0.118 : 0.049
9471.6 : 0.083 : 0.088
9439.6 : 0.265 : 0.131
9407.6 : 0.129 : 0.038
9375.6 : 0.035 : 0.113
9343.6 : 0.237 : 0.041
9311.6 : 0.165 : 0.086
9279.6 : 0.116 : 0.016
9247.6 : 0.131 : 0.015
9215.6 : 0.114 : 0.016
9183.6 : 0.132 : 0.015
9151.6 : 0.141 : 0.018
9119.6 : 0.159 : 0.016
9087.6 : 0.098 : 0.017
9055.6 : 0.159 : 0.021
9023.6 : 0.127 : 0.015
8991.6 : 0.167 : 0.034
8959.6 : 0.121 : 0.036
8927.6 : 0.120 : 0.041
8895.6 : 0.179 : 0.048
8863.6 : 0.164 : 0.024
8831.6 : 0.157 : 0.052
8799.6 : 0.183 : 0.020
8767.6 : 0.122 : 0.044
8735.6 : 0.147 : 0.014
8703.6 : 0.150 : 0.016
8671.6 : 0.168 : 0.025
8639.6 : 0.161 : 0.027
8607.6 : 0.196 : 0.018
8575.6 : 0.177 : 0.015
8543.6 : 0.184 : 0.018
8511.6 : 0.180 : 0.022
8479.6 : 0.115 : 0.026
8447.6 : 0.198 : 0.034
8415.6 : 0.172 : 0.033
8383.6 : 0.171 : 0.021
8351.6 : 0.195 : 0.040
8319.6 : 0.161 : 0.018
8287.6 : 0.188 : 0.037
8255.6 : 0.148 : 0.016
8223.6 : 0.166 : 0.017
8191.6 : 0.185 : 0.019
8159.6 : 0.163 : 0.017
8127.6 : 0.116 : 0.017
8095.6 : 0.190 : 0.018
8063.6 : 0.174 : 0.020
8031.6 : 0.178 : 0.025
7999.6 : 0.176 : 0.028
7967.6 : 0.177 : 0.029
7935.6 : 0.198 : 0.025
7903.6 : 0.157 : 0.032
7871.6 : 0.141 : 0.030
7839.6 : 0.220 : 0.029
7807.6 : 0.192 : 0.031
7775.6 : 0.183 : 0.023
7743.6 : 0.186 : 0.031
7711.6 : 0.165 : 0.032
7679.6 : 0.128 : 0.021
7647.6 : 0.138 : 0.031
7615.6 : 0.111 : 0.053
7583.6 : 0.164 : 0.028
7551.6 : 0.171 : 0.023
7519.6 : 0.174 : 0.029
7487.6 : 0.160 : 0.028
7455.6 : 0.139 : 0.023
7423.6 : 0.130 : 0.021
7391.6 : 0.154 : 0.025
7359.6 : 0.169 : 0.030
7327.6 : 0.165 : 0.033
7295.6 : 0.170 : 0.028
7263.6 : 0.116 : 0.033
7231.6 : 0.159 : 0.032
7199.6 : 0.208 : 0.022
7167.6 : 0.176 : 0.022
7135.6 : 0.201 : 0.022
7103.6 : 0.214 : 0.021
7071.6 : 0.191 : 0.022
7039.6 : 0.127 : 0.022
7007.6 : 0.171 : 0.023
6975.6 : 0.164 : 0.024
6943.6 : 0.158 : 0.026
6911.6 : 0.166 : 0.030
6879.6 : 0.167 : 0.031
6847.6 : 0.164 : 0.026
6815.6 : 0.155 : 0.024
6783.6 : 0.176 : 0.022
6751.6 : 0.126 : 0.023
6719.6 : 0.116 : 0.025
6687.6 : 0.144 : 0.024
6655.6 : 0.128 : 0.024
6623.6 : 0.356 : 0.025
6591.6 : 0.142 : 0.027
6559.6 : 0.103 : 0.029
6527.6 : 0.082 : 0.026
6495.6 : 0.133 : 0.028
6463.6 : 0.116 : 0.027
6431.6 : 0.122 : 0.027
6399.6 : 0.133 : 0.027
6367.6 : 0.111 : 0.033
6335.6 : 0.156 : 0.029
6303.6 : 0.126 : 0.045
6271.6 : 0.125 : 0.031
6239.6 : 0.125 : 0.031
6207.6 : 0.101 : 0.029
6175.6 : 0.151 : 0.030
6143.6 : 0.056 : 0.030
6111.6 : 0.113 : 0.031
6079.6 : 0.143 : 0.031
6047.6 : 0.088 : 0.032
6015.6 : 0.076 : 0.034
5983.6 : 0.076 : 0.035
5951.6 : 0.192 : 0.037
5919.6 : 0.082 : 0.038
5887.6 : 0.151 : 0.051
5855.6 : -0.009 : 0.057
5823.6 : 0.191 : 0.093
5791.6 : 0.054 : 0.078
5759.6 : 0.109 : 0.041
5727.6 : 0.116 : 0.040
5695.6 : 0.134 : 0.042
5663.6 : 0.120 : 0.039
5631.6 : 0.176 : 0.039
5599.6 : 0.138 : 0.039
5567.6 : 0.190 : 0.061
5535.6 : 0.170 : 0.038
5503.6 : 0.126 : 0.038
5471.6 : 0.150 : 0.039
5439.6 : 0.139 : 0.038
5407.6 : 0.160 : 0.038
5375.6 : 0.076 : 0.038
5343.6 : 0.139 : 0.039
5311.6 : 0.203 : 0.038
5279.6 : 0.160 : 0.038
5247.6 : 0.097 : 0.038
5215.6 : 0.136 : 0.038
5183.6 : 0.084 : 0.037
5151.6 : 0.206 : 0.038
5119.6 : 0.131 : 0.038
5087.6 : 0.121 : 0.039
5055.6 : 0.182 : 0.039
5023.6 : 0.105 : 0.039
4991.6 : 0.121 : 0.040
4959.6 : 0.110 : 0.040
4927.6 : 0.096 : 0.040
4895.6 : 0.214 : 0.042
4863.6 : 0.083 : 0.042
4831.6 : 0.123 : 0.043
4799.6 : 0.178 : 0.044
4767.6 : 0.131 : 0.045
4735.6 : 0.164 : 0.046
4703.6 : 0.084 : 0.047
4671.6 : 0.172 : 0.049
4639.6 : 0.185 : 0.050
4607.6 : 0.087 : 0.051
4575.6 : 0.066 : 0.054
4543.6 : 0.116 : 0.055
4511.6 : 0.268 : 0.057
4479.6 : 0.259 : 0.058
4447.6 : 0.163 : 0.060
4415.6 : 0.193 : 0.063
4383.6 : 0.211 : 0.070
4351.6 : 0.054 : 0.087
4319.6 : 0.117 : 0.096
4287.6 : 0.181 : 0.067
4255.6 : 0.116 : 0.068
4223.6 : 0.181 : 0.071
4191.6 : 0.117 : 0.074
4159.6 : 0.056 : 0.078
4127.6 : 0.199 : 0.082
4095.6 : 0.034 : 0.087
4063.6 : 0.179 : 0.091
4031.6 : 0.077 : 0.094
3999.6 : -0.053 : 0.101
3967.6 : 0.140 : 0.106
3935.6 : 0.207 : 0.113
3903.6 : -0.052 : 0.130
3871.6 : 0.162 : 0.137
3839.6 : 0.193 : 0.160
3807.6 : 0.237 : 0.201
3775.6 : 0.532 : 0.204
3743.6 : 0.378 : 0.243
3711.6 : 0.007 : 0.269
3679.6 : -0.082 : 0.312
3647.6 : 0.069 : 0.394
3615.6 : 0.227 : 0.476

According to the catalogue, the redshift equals 0.773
